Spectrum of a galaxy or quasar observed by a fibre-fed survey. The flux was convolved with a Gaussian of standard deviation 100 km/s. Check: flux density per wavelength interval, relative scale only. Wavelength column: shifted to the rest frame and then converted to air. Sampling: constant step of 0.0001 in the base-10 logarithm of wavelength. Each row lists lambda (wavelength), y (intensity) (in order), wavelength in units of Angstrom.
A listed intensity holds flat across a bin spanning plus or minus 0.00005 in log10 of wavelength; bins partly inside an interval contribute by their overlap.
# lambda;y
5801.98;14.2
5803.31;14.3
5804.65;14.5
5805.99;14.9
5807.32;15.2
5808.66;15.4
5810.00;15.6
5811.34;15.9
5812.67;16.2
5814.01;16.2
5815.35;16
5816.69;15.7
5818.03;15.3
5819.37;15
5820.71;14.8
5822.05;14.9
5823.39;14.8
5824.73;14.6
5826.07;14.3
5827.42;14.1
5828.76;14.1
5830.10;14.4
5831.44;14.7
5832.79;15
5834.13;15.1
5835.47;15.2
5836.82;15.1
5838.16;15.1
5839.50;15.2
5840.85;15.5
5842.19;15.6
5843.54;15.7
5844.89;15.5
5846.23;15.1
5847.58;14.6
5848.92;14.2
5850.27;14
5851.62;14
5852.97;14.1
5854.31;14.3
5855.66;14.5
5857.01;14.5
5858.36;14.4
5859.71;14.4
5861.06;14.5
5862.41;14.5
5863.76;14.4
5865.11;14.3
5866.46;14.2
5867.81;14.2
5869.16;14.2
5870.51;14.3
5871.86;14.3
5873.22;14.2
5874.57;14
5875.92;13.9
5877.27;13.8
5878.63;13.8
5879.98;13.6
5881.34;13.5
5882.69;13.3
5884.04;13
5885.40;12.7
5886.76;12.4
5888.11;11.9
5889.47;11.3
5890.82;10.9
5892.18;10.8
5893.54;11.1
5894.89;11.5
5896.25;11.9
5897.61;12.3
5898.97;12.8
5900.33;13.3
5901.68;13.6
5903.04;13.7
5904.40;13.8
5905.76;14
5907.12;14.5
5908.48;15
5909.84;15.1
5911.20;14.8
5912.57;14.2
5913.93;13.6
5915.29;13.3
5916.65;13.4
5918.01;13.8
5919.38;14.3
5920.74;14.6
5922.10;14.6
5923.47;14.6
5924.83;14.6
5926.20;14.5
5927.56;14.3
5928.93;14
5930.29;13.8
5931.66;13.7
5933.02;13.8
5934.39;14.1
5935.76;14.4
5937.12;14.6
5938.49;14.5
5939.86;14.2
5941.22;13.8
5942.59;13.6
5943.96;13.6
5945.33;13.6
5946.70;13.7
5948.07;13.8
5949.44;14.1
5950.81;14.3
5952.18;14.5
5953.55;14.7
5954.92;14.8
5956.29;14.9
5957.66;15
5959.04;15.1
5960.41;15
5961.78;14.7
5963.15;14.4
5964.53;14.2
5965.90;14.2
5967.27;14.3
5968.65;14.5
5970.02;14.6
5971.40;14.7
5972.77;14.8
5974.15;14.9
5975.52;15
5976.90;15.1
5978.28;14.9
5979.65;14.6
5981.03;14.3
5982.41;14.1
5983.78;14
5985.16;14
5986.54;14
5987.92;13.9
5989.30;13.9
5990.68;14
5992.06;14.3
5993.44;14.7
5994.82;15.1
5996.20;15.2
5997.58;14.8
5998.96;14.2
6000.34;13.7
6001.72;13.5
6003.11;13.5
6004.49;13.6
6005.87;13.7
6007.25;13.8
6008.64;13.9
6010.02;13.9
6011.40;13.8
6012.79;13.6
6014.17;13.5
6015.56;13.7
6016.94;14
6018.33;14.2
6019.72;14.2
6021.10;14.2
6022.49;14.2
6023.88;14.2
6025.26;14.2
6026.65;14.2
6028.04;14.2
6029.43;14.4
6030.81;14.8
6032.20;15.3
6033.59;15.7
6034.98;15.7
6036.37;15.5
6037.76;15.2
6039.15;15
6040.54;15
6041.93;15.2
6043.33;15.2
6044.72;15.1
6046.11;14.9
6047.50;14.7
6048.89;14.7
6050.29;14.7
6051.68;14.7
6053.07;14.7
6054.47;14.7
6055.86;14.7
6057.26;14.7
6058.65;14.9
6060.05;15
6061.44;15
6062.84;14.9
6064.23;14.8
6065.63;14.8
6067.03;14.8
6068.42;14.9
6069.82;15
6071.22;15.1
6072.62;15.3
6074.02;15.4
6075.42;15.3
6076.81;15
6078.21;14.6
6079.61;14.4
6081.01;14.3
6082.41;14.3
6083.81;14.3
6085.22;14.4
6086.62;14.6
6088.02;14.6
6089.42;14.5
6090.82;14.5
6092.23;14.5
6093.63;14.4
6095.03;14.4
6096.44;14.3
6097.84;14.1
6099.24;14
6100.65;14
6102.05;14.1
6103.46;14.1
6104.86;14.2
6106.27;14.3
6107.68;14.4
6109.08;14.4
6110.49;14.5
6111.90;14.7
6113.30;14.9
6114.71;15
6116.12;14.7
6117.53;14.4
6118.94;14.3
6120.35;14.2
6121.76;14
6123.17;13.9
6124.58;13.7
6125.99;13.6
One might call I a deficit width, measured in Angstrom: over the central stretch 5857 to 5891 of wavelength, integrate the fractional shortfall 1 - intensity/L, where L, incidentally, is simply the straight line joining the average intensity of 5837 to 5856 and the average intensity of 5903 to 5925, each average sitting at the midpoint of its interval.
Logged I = 2.2 Angstrom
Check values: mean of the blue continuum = 14.8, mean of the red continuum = 14.2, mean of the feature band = 13.7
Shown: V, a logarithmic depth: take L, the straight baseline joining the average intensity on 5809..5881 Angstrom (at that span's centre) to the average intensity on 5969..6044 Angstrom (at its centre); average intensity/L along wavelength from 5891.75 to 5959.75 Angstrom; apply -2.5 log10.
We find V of 0.05 mag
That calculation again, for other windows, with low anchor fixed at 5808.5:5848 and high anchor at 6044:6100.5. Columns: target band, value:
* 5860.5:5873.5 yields 0.06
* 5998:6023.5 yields 0.07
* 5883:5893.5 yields 0.26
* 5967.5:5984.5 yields 0.02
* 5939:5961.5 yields 0.05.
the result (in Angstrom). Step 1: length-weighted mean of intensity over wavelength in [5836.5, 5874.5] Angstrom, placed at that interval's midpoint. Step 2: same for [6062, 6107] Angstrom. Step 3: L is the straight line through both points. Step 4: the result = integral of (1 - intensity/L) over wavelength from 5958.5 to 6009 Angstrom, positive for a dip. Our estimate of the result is 0.8 Angstrom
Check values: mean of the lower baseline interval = 14.6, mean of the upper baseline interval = 14.6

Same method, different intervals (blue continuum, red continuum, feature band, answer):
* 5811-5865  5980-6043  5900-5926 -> 0.83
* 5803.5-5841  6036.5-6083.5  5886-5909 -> 3.67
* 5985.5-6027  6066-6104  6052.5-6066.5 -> -0.41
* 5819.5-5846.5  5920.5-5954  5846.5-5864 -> 0.49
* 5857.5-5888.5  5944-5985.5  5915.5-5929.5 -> -0.05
